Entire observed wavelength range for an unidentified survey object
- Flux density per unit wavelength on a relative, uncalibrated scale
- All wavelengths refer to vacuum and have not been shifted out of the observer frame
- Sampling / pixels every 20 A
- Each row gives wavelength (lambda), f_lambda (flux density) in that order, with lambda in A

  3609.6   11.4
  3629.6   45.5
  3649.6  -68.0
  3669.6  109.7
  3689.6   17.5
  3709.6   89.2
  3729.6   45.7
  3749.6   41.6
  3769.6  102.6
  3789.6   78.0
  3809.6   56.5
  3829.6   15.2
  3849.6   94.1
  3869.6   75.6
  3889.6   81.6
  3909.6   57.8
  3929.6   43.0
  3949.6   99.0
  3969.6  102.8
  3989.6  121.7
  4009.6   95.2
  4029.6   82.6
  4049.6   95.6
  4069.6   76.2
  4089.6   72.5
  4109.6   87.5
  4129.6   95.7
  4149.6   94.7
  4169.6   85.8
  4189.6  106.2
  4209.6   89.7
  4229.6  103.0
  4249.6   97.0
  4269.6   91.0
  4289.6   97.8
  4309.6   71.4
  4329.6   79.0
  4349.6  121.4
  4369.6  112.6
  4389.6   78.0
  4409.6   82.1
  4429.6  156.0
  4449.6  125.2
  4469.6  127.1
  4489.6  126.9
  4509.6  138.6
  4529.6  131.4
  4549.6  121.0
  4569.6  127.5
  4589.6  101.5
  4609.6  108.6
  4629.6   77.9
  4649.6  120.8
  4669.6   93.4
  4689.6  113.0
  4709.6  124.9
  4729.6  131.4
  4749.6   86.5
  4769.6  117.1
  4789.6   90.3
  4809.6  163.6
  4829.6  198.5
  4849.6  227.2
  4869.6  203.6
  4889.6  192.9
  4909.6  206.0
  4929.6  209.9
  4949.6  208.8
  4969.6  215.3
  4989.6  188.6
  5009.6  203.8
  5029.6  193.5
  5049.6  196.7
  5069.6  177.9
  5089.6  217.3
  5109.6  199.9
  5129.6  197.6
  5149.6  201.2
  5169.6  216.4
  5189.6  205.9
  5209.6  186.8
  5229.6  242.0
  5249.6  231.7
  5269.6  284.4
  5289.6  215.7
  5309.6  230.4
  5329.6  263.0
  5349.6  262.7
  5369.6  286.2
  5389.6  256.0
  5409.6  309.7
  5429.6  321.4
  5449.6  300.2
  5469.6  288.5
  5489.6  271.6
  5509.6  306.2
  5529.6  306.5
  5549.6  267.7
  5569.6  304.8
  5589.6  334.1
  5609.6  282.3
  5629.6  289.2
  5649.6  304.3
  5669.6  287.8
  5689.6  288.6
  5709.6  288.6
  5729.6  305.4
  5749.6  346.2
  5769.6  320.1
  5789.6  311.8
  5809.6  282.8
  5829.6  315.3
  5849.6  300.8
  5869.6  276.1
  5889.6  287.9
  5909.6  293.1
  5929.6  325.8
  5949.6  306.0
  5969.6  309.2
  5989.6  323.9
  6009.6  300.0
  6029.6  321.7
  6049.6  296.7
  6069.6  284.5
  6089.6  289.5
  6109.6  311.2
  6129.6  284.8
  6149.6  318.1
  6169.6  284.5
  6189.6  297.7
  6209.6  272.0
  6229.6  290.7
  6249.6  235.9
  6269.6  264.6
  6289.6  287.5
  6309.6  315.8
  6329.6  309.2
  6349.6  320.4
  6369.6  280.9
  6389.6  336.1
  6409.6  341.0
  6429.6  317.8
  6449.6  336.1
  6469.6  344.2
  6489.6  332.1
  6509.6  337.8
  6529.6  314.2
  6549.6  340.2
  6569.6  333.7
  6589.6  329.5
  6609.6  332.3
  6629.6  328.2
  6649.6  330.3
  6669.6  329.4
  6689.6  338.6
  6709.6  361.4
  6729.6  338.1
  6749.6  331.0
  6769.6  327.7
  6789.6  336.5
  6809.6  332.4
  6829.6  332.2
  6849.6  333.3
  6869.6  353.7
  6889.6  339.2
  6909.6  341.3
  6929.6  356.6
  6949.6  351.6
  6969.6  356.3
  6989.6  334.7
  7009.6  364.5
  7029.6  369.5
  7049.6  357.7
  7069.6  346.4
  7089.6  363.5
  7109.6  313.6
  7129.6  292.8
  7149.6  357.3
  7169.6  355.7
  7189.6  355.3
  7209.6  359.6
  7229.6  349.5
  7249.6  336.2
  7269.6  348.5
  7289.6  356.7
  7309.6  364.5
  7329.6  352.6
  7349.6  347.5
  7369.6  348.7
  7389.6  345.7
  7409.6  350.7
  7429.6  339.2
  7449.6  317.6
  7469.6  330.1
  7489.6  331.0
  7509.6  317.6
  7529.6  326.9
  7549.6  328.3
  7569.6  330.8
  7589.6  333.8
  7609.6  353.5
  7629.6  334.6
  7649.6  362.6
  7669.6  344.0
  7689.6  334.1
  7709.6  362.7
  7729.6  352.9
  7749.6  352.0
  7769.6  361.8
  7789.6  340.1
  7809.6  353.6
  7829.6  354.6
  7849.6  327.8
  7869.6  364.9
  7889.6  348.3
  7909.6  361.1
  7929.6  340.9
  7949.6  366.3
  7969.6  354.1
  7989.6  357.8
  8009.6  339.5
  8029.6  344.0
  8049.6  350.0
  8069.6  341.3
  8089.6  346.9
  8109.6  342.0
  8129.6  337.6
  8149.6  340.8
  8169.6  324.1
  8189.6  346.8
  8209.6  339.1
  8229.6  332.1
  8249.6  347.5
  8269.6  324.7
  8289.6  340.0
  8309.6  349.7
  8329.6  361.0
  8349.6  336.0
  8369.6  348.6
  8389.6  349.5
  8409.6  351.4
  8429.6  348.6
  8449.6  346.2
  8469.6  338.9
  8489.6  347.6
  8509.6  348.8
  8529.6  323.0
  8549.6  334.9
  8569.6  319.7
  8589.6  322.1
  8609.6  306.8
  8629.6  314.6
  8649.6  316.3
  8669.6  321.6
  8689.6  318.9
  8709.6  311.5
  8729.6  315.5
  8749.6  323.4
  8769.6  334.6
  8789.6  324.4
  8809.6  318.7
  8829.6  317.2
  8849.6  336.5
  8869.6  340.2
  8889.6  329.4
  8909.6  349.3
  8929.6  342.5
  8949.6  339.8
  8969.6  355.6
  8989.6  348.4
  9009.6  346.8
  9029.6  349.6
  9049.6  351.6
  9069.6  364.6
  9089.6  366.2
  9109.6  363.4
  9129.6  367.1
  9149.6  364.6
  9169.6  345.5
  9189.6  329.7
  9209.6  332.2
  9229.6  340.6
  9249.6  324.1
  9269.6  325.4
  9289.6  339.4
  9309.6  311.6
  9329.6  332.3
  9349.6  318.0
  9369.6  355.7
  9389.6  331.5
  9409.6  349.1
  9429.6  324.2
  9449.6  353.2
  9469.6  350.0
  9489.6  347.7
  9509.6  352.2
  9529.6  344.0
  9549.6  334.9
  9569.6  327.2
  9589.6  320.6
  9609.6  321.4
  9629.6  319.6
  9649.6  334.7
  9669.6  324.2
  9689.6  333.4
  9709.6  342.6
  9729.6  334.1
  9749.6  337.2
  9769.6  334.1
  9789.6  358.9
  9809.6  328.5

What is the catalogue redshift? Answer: 0.208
